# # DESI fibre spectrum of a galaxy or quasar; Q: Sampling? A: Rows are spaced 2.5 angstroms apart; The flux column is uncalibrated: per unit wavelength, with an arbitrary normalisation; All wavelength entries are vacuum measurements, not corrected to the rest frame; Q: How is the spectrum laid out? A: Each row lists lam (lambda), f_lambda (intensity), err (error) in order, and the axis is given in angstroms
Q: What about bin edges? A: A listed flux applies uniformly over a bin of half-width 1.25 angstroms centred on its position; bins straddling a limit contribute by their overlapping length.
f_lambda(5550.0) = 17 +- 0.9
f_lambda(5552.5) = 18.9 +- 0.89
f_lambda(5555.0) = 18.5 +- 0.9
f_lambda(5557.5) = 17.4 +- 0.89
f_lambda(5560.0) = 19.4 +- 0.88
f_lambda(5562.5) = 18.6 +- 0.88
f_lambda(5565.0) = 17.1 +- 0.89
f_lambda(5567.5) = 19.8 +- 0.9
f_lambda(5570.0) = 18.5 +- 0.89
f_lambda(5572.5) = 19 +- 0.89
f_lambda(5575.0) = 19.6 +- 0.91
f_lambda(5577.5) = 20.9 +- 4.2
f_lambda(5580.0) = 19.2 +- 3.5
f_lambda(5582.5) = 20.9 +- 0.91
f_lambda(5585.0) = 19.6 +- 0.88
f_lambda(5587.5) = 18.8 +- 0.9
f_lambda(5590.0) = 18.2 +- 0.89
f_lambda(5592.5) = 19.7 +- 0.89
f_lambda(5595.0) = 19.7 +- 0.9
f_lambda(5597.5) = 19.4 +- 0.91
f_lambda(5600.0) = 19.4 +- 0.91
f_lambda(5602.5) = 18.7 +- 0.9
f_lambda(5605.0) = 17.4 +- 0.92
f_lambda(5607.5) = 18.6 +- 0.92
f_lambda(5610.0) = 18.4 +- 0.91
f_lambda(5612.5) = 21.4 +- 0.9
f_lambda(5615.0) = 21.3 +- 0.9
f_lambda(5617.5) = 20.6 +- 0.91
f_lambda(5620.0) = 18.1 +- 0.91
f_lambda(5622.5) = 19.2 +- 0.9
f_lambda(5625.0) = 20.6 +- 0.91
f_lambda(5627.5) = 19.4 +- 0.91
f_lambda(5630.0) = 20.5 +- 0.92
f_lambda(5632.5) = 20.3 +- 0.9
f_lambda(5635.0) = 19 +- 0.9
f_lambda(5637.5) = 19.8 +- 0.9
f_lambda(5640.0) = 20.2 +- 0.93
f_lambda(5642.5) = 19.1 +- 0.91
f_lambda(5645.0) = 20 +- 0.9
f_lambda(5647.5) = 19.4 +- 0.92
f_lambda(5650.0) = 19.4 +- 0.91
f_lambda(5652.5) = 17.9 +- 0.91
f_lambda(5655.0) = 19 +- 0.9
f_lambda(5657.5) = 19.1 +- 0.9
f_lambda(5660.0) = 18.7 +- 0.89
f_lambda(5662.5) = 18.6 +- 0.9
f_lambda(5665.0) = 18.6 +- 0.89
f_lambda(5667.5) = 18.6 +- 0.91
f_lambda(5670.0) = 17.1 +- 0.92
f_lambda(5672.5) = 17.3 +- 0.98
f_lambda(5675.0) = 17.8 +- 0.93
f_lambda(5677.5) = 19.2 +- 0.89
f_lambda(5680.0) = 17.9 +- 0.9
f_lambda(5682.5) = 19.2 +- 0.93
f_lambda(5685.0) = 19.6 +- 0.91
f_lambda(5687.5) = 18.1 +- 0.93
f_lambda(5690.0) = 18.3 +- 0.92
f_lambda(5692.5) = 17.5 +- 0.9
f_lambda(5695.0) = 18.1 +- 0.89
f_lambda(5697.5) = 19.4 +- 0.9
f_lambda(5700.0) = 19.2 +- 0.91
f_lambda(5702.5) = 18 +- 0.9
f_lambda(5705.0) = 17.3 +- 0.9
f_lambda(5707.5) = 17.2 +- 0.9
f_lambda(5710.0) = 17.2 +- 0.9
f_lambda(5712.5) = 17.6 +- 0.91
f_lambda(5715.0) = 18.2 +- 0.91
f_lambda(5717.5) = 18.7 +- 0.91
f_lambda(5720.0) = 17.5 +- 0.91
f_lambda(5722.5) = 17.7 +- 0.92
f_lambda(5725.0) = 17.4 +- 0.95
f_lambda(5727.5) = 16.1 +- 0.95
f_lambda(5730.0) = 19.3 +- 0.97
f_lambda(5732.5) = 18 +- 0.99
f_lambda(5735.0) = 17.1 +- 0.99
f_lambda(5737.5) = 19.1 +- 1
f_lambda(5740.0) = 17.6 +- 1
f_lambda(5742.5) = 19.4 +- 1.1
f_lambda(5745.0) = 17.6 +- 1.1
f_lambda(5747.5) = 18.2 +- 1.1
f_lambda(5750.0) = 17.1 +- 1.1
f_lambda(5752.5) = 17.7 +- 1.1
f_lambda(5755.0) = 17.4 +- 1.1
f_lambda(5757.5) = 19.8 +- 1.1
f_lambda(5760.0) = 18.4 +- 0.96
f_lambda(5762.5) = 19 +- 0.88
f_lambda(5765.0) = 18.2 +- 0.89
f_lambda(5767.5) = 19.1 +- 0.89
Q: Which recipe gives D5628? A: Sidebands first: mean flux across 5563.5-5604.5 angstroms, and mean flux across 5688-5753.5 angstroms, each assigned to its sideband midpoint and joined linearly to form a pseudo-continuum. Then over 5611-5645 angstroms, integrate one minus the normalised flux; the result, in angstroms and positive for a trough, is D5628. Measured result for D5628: -2.0 angstroms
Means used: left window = 19.2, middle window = 20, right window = 17.9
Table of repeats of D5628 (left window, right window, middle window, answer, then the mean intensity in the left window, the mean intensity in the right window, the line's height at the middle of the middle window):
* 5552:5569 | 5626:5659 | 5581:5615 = -0.7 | 18.5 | 19.5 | 19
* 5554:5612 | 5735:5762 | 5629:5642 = -0.8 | 19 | 18.2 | 18.8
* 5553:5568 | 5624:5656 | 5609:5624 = -0.5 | 18.4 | 19.6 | 19.2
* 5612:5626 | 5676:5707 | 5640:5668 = 0.4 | 20.1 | 18.4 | 19.3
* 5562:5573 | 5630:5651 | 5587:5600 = -0.2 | 18.6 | 19.7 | 19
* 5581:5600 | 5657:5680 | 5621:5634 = -0.7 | 19.5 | 18.3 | 18.9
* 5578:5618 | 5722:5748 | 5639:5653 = -0.3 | 19.5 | 18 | 18.9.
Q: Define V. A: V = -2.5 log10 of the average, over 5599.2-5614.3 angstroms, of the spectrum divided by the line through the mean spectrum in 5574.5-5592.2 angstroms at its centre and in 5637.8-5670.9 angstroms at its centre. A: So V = 0.02 mag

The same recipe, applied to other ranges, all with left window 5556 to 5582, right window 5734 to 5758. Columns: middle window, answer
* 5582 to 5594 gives -0.03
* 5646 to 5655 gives -0.02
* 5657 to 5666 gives -0.01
